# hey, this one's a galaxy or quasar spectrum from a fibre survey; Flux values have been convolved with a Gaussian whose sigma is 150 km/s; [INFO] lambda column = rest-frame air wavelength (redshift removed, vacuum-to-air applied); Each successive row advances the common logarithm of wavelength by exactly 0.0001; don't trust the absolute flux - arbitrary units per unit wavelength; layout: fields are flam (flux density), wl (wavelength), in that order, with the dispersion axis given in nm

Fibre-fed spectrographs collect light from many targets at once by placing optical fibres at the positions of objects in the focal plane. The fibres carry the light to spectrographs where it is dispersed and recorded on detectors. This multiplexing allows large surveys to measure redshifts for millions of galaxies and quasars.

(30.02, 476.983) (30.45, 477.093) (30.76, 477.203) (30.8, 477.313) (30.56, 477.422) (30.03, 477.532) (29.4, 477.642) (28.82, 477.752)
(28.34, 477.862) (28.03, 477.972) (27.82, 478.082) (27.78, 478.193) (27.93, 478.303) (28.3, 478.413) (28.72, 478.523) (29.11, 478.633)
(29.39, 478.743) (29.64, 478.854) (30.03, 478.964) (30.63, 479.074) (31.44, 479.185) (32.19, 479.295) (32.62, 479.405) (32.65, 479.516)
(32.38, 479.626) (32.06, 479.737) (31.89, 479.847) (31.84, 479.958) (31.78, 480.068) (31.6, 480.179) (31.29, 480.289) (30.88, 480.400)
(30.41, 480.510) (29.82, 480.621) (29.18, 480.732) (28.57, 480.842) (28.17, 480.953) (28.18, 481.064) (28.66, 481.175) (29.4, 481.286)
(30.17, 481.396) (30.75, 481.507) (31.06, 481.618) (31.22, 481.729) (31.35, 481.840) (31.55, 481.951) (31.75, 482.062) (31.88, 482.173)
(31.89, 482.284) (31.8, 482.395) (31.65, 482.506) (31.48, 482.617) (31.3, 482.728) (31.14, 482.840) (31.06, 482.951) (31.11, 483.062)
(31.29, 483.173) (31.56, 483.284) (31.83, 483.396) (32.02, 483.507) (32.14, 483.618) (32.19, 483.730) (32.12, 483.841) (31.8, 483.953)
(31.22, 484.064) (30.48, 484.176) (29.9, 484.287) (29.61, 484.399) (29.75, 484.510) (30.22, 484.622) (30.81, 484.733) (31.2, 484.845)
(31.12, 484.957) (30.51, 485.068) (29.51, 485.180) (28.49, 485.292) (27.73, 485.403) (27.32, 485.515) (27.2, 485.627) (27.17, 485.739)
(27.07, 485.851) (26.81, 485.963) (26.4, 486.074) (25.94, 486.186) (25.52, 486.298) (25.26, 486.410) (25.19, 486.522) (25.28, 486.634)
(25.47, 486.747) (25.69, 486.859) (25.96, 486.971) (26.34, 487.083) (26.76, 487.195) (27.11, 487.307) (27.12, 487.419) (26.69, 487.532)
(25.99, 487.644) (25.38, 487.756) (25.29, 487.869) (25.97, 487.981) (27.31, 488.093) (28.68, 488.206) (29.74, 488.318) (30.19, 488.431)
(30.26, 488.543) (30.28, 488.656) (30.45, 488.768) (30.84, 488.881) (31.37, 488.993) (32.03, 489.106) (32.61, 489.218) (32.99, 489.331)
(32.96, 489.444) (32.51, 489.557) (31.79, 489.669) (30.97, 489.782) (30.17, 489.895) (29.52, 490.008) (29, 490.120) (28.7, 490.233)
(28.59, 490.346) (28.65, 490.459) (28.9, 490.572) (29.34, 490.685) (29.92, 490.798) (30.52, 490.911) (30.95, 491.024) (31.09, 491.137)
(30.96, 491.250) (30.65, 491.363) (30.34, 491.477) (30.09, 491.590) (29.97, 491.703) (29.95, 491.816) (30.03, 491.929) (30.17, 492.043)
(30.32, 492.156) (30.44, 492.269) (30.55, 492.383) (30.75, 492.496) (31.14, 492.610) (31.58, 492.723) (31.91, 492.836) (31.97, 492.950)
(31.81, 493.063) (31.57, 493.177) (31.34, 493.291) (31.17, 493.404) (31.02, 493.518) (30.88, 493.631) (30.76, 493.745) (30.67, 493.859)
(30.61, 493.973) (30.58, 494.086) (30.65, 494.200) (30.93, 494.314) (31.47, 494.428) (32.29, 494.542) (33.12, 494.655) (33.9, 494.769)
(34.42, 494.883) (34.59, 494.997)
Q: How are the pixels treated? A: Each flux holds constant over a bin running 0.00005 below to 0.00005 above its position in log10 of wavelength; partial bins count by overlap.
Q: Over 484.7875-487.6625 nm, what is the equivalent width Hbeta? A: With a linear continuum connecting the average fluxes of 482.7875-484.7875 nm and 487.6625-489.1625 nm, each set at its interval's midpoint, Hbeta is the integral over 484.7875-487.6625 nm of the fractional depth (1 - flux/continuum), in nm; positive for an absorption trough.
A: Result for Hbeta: 0.277 nm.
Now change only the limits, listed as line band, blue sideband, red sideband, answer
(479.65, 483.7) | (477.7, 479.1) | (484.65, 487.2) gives -0.40 nm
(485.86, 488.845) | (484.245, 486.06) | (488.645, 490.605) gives 0.28 nm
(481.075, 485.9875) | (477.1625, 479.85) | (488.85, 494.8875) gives -0.02 nm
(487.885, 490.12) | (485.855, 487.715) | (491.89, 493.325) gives -0.19 nm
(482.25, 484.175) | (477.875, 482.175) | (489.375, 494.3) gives -0.08 nm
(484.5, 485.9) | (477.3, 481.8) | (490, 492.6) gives 0.05 nm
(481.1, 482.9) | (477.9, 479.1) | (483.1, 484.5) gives -0.03 nm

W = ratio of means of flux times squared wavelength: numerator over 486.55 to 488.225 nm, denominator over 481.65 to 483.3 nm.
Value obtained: 0.85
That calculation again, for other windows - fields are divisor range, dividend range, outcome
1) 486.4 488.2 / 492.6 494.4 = 1.22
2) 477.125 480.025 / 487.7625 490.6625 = 1.04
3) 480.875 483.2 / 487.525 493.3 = 1.01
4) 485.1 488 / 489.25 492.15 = 1.16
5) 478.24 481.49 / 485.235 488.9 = 0.92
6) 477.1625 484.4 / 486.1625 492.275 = 0.98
